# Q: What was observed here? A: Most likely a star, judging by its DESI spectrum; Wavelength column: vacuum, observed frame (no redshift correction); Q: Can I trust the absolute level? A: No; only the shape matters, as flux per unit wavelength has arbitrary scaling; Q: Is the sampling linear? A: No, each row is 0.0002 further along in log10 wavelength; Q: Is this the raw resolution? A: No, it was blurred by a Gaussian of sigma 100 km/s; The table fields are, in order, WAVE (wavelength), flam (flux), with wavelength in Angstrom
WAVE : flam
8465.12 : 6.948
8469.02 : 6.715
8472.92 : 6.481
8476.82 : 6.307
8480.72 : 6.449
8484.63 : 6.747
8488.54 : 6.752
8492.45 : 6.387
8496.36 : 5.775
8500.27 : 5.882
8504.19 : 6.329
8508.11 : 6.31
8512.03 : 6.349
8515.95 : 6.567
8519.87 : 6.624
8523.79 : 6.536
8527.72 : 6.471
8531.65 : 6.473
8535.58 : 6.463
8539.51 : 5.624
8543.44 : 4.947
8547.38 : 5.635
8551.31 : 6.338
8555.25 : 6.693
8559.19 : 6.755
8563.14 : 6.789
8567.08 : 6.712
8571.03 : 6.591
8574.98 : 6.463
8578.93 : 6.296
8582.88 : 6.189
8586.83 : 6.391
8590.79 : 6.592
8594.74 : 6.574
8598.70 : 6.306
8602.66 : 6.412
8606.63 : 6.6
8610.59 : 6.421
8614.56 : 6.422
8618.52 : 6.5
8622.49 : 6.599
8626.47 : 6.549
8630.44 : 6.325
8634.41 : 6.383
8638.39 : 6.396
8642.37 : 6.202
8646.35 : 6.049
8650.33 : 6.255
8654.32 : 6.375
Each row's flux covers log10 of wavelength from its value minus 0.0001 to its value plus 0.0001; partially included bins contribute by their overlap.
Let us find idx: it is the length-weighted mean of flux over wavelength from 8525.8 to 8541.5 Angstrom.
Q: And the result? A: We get 6.26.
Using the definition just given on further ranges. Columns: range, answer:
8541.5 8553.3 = 5.64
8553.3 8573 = 6.71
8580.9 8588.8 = 6.29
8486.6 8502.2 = 6.2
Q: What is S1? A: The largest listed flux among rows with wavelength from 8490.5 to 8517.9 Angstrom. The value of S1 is 6.567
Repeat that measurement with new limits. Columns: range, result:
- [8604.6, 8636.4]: 6.6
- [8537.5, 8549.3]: 5.635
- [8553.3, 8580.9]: 6.789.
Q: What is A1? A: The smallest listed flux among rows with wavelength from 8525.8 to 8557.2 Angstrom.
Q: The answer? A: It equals 4.947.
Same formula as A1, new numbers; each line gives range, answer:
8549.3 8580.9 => 6.296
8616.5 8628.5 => 6.5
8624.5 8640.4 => 6.325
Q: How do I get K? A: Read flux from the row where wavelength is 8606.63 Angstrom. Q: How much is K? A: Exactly 6.6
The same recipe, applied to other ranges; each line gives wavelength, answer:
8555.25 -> 6.693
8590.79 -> 6.592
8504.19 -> 6.329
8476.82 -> 6.307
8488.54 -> 6.752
